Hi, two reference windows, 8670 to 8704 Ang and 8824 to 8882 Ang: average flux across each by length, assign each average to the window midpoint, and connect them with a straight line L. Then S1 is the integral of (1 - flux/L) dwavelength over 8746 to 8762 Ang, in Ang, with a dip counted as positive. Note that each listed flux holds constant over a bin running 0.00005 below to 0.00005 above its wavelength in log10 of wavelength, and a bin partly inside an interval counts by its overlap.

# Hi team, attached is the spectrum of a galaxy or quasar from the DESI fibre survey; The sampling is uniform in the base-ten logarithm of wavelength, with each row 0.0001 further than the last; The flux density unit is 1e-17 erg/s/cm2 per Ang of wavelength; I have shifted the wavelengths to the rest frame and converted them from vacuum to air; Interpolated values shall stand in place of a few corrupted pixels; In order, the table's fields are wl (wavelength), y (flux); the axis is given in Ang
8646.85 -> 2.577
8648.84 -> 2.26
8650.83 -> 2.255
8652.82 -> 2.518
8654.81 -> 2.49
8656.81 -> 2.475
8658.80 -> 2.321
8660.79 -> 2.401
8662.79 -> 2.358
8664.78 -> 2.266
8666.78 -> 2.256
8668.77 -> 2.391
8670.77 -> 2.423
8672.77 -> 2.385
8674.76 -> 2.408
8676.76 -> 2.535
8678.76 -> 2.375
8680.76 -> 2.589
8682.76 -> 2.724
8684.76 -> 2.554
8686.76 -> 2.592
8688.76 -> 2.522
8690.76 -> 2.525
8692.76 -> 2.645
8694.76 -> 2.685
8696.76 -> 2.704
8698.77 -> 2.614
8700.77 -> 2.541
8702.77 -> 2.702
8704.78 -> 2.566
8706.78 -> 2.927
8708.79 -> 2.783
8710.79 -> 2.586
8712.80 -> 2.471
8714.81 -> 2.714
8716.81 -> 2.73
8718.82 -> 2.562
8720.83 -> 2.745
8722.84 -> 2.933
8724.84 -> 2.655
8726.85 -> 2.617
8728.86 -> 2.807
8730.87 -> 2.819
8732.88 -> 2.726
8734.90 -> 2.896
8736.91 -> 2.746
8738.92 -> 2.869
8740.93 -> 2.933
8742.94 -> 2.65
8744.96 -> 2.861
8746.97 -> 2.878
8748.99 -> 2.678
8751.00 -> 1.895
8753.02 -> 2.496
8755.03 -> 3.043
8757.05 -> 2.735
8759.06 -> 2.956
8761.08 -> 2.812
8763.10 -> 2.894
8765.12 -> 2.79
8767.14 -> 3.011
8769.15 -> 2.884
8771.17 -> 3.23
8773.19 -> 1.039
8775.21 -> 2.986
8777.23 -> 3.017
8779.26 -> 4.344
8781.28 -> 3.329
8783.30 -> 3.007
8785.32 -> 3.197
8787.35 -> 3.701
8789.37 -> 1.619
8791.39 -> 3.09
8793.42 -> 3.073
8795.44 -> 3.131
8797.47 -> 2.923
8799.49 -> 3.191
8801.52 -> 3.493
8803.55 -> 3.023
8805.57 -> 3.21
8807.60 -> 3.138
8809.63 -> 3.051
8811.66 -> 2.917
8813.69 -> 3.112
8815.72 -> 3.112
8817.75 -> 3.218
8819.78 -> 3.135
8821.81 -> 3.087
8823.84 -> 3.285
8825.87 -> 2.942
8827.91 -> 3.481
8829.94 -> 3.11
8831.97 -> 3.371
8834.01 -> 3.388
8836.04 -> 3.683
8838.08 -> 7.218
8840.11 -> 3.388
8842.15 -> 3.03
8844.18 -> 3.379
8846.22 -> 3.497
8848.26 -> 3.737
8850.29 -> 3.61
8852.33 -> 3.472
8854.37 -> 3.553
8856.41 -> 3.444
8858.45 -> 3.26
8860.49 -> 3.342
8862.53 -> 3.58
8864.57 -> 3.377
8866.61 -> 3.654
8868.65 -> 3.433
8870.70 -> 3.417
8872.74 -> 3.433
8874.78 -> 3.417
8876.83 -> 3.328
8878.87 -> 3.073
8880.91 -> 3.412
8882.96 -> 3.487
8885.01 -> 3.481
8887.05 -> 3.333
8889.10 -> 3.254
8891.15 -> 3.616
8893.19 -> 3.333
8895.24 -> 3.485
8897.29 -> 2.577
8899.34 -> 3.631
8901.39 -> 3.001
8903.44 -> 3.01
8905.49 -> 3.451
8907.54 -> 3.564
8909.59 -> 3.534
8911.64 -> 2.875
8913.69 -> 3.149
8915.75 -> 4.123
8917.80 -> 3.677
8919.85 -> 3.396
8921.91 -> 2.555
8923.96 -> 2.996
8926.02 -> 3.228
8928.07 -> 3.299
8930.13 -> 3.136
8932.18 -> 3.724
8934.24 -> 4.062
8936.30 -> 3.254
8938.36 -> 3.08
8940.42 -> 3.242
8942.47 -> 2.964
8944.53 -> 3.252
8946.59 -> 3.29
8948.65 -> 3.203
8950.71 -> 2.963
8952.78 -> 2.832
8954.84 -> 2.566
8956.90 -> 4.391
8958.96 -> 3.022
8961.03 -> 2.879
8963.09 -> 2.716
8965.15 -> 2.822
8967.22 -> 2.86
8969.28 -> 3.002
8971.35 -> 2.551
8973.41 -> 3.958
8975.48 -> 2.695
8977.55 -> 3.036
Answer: 1.5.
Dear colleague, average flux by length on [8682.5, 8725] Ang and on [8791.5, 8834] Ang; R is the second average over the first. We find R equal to 1.19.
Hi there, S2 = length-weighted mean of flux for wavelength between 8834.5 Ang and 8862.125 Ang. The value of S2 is 3.73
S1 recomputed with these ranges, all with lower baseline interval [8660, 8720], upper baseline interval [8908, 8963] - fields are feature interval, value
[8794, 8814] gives -1.68 Ang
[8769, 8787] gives -1.48 Ang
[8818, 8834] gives -1.49 Ang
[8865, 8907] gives -3.18 Ang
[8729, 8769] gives -0.83 Ang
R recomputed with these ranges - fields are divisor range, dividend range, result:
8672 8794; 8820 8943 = 1.24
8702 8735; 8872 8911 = 1.23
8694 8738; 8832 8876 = 1.34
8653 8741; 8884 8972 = 1.24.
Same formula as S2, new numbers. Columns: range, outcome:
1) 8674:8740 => 2.66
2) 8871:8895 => 3.38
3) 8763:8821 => 3.03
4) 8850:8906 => 3.37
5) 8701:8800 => 2.82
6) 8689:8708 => 2.65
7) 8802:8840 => 3.42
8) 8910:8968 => 3.2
